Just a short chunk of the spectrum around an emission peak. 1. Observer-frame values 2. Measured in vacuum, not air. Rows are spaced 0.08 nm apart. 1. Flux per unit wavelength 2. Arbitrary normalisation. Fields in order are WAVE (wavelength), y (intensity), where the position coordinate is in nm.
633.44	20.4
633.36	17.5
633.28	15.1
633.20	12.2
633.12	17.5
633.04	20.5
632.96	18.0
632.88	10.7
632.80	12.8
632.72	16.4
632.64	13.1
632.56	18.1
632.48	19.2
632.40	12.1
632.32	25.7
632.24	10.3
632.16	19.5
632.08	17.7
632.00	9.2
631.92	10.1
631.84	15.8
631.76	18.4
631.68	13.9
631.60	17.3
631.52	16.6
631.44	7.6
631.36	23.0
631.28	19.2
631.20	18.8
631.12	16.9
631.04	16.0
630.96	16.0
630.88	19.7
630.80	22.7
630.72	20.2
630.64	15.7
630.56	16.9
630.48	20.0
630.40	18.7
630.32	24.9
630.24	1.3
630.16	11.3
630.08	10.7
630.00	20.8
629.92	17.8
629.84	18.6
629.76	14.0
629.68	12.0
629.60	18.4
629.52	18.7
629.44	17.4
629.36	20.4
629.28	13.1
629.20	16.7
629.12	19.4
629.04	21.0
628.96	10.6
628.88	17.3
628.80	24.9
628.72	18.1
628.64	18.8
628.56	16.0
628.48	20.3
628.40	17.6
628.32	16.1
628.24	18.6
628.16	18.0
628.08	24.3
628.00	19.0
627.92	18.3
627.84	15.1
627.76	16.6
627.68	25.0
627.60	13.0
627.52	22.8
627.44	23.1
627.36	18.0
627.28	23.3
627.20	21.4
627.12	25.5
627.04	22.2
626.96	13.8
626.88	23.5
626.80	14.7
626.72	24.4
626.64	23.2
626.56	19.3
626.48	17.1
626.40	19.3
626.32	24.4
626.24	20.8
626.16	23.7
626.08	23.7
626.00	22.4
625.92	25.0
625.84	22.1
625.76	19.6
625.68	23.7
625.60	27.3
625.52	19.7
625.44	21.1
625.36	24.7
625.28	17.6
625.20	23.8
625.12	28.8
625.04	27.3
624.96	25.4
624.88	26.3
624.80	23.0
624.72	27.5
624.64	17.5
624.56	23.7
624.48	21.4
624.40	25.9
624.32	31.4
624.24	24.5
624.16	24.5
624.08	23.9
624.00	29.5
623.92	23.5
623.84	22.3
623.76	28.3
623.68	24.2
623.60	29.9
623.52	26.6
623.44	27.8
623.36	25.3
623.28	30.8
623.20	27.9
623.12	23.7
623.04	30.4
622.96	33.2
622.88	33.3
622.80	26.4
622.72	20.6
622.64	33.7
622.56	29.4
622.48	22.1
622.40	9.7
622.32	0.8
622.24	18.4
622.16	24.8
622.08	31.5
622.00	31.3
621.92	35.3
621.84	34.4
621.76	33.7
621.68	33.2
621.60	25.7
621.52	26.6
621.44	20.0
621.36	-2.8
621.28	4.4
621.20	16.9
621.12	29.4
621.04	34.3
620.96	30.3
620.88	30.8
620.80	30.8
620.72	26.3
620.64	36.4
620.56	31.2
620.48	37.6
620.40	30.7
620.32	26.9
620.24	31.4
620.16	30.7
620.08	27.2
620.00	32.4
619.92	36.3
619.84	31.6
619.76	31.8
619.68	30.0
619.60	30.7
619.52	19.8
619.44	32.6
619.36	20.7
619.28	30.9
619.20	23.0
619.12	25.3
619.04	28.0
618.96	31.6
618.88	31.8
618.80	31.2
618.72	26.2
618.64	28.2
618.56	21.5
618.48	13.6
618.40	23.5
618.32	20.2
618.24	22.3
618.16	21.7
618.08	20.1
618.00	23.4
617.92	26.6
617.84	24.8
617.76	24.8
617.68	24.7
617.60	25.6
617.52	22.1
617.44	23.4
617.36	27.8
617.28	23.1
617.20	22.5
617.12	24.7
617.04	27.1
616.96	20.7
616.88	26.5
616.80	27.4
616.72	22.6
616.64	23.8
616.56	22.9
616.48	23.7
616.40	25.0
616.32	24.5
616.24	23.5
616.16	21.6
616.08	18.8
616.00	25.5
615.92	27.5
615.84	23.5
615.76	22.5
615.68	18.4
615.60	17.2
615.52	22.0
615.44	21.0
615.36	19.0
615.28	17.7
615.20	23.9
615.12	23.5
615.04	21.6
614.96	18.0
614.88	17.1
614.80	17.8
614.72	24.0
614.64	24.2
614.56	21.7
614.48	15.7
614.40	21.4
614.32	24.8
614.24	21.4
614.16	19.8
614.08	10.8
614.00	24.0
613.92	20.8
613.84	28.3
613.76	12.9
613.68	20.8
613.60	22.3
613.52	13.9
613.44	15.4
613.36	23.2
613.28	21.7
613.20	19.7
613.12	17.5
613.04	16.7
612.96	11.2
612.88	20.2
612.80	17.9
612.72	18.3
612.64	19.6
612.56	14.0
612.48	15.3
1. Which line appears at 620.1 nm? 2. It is C IV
